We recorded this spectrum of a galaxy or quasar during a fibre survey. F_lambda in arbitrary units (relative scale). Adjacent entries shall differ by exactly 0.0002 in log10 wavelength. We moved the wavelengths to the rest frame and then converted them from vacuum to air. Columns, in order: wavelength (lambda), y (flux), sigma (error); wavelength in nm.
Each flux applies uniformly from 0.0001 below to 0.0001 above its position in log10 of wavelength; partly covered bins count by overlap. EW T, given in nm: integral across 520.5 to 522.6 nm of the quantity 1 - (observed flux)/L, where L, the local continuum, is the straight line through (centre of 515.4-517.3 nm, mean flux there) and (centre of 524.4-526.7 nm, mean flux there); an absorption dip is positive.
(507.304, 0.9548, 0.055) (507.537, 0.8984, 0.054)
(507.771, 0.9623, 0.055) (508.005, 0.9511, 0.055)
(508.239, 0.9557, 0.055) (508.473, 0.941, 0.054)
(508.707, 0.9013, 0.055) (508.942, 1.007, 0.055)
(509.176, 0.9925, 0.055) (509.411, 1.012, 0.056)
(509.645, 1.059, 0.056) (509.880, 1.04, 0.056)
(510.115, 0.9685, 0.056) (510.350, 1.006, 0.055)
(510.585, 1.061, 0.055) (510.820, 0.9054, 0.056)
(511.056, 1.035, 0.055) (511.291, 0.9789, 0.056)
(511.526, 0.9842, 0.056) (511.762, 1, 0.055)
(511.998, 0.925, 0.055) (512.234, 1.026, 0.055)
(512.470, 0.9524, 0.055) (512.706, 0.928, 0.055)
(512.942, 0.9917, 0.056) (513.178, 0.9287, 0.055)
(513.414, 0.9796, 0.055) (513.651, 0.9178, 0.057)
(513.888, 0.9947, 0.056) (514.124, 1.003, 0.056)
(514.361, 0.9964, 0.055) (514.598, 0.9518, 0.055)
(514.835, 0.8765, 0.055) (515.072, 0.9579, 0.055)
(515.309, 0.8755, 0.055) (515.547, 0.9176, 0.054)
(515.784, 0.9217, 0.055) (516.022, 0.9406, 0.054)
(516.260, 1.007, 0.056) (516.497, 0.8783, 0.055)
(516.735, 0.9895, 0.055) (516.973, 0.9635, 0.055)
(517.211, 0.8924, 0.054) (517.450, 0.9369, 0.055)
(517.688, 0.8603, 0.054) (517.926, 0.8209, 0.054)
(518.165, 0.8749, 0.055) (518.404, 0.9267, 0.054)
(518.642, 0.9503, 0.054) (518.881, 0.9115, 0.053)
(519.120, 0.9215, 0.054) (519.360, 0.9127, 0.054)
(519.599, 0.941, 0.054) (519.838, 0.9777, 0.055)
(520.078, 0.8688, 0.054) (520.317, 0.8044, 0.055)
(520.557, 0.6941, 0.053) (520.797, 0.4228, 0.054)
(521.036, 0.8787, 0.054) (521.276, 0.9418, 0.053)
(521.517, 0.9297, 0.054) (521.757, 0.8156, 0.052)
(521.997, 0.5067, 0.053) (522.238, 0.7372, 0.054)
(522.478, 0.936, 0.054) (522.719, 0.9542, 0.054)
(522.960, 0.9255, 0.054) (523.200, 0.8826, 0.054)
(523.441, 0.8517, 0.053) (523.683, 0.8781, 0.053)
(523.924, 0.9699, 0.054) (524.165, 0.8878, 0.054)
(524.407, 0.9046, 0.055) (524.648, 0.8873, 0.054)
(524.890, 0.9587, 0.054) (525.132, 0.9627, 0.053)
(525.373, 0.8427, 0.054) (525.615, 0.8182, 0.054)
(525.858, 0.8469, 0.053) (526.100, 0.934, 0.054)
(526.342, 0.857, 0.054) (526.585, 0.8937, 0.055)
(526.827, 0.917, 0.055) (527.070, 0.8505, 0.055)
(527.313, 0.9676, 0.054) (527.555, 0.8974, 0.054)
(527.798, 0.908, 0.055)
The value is 0.34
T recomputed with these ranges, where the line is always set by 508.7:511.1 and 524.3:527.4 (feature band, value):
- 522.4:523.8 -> 0.014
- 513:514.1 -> 0.018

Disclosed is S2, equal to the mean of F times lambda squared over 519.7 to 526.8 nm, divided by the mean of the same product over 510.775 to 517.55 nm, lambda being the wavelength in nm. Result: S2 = 0.9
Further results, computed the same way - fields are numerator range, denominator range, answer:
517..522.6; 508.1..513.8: 0.90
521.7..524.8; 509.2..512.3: 0.90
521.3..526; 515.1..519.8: 0.97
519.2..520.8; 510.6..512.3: 0.88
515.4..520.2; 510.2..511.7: 0.95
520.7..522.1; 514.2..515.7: 0.83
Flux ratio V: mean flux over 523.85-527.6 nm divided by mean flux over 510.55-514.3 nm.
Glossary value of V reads 0.92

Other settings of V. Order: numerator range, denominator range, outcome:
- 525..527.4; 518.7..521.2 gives 1.06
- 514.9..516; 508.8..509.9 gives 0.90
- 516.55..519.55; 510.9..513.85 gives 0.94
